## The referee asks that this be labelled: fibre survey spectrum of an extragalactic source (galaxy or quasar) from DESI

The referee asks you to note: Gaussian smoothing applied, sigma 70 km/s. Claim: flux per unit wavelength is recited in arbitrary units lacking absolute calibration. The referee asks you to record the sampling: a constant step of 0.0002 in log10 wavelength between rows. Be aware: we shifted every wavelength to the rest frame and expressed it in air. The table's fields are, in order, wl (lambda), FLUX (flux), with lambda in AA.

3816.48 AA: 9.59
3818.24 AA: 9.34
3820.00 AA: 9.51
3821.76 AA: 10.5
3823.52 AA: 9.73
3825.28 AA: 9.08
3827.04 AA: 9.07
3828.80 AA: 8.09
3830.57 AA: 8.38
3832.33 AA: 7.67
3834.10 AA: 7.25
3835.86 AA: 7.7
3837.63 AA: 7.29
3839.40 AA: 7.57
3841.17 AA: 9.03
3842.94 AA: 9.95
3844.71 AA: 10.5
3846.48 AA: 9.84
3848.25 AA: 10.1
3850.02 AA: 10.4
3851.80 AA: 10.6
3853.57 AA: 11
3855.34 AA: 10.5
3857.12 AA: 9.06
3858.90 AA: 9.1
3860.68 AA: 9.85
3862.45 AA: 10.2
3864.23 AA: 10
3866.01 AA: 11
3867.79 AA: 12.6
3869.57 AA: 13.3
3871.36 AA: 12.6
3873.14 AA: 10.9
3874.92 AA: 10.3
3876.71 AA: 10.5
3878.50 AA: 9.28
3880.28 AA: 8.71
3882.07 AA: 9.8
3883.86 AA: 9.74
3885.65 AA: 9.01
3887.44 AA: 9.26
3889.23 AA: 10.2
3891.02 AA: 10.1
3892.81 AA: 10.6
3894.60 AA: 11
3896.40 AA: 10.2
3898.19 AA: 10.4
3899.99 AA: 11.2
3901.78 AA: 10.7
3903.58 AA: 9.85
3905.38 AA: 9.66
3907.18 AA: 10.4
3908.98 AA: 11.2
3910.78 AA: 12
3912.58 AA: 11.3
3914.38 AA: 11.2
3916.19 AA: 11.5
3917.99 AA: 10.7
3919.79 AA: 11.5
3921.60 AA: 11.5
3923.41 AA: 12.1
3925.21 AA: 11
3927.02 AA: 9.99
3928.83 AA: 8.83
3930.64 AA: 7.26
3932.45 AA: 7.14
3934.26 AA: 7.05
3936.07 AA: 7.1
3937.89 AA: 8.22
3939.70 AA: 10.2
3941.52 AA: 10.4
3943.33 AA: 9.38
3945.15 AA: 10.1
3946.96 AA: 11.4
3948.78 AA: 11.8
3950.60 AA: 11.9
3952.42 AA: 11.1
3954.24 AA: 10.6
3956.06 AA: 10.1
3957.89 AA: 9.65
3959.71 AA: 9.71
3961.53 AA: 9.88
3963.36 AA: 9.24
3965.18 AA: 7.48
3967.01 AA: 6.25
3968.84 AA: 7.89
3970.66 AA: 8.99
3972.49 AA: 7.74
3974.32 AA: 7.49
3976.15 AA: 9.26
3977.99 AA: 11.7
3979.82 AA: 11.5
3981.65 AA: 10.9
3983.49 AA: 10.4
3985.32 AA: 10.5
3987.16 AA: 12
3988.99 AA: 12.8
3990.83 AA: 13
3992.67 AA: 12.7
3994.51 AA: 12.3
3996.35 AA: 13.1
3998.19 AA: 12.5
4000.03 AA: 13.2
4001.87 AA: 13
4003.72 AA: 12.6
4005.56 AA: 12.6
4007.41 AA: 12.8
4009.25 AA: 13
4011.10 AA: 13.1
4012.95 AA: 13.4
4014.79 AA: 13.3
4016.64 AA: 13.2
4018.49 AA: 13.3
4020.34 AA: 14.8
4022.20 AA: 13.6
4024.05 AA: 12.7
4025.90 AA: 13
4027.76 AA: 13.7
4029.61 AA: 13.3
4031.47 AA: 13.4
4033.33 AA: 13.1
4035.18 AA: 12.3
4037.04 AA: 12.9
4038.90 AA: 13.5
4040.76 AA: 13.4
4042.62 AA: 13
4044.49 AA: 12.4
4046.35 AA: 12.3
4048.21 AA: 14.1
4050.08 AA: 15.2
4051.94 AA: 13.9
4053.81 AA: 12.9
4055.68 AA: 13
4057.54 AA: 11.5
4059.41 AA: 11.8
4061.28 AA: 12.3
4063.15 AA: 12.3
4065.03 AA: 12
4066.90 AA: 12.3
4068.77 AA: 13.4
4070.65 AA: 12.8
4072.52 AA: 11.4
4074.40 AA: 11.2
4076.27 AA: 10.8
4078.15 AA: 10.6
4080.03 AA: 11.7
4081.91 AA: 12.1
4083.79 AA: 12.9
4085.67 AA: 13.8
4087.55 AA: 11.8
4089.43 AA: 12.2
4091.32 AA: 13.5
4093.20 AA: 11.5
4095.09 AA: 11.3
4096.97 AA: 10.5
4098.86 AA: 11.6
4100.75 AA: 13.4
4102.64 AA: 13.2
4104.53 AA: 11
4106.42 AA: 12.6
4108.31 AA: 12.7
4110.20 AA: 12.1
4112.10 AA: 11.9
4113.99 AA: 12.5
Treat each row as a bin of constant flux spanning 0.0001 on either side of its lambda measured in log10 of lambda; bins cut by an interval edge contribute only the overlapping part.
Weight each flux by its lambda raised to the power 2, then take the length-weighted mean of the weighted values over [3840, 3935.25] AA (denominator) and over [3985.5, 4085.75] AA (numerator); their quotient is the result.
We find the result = 1.3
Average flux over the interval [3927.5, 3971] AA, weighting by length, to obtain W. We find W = 9.25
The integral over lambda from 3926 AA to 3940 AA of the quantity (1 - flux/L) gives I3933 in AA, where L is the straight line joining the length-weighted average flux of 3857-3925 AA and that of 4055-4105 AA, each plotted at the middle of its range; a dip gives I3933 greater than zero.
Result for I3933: 3.6 AA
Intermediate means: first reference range 10.6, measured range 8.16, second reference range 12.1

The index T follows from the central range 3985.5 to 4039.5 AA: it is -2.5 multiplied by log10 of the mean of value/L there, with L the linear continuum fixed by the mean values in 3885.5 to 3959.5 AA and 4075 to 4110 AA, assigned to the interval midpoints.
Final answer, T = -0.16 mag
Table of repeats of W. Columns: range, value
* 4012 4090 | 12.8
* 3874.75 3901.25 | 10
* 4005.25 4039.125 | 13.2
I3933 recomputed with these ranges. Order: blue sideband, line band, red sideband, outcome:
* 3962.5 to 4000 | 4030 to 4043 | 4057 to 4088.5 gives -1.91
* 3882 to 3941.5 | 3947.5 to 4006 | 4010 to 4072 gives 4.30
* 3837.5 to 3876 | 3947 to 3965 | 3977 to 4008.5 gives 2.04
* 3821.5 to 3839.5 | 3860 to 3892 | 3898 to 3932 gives -2.90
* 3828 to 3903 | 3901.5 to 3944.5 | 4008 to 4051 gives 4.15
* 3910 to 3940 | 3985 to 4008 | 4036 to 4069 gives -2.03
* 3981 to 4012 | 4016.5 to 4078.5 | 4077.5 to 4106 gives -2.94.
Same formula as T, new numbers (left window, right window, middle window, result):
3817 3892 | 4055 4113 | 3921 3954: 0.08 mag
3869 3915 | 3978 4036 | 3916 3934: 0.12 mag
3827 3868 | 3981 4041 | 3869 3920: -0.02 mag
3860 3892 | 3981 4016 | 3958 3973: 0.37 mag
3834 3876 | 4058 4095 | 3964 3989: 0.18 mag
